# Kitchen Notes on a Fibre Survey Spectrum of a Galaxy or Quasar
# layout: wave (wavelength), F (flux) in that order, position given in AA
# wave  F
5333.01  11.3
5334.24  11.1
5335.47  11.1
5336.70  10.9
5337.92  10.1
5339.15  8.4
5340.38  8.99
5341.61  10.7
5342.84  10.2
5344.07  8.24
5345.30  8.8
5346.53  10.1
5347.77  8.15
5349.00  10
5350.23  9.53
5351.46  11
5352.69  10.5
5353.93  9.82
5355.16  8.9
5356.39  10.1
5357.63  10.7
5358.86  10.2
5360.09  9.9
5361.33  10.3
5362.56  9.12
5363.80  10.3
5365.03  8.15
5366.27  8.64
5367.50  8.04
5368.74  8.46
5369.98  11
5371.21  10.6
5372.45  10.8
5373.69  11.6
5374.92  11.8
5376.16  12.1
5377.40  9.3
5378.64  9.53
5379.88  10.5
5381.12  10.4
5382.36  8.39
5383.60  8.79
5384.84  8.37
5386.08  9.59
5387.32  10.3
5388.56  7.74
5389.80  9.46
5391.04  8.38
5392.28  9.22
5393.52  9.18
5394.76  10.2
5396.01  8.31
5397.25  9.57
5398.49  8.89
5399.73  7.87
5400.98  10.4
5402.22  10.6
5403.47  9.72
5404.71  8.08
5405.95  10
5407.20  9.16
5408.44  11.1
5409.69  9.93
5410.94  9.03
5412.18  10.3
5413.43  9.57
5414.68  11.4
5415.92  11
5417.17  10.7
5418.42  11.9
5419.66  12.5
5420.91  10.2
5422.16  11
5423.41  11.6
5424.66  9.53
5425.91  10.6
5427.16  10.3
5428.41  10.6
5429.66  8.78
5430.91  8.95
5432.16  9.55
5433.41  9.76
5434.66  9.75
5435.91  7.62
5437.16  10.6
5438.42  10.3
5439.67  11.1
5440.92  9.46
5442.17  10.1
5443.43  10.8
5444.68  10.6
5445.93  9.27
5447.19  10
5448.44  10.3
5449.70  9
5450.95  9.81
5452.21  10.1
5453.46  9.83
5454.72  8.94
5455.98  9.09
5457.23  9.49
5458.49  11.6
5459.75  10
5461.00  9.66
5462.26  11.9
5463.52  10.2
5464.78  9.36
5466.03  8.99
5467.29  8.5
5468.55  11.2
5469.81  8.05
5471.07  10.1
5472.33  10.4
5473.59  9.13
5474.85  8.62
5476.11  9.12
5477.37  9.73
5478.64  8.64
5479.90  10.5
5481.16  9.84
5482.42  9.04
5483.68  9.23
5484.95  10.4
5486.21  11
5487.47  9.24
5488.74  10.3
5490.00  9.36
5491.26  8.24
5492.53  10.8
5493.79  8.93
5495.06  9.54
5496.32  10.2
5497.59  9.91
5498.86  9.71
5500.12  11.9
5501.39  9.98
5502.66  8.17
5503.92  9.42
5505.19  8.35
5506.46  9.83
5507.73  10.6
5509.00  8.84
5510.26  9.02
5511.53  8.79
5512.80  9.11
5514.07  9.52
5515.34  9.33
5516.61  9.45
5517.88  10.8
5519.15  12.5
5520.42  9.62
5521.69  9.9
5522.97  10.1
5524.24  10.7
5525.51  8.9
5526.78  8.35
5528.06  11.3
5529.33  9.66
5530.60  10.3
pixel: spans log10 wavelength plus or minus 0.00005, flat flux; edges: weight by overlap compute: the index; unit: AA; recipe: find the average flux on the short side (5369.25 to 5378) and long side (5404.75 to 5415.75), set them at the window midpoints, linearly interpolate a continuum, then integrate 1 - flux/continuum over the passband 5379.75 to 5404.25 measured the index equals 2.9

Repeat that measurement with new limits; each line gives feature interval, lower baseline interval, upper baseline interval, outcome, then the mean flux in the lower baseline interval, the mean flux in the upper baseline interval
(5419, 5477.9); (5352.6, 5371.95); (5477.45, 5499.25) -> -1.4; 9.65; 9.7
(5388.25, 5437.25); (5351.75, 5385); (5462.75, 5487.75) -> -0.3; 9.89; 9.58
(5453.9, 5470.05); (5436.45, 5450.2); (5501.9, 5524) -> 0.3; 10.1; 9.63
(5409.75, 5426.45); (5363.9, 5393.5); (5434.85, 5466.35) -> -1.5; 9.62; 9.93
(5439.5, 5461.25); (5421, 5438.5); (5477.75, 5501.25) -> -0.1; 9.92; 9.82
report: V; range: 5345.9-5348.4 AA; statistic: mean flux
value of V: 9.11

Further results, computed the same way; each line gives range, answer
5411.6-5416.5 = 10.6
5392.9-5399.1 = 9.23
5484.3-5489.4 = 10.2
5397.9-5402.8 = 9.43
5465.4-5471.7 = 9.38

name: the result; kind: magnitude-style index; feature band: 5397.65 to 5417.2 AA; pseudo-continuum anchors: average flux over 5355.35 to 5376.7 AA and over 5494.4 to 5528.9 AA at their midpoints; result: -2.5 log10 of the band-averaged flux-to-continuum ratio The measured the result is 0.017 mag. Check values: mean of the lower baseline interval 10.1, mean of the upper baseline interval 9.77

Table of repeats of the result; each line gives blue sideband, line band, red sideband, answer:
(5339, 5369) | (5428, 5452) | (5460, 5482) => -0.022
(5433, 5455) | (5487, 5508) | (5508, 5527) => 0.011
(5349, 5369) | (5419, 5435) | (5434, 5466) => -0.042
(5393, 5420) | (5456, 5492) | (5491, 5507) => 0.003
